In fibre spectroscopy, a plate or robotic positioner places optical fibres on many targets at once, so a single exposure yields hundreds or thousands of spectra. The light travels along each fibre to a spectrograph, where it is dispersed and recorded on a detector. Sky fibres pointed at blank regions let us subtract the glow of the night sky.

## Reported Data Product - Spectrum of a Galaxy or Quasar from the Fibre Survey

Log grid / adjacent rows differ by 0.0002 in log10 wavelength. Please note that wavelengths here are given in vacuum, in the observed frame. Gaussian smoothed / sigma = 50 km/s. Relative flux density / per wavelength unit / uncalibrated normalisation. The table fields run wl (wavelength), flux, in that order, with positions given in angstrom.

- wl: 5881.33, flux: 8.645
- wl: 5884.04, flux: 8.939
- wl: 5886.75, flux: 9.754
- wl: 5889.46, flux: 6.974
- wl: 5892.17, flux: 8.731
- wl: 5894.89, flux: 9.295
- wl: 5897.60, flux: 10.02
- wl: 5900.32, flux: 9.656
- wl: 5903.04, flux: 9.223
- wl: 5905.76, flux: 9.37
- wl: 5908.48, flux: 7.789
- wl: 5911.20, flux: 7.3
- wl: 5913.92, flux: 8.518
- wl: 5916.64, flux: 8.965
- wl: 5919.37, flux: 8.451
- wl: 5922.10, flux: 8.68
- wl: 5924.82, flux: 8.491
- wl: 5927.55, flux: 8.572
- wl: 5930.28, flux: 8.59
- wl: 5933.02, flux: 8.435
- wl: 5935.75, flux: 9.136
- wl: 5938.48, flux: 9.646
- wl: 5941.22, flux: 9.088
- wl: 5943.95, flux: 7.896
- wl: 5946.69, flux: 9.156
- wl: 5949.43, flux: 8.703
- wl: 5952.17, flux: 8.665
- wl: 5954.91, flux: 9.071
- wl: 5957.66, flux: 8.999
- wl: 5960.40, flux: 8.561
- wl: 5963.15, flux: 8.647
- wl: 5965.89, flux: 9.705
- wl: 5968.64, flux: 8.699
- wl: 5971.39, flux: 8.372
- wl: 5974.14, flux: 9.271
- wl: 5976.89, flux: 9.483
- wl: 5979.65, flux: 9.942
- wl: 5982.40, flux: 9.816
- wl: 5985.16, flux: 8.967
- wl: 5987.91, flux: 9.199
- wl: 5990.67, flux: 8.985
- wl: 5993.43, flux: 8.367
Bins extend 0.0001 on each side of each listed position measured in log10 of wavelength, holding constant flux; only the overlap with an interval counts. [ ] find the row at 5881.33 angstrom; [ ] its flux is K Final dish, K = 8.645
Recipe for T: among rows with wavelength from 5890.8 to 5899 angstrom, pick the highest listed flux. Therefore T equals 10.02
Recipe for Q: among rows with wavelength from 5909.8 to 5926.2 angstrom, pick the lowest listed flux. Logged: 7.3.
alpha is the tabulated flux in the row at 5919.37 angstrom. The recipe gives 8.451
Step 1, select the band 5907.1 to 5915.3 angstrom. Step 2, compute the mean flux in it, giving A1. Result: 7.88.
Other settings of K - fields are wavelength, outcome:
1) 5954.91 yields 9.071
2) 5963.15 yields 8.647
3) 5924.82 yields 8.491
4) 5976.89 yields 9.483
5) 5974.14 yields 9.271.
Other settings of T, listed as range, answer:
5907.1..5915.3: 8.518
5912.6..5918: 8.965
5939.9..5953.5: 9.156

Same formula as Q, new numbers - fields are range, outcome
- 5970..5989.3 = 8.372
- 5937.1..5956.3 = 7.896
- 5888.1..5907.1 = 6.974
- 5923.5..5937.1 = 8.435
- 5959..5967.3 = 8.561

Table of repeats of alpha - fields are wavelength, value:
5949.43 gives 8.703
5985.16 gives 8.967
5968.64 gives 8.699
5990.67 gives 8.985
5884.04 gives 8.939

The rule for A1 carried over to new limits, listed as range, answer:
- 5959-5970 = 8.91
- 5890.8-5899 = 9.34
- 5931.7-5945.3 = 8.85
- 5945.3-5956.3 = 8.89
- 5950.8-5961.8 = 8.82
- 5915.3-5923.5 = 8.7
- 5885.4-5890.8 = 8.37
